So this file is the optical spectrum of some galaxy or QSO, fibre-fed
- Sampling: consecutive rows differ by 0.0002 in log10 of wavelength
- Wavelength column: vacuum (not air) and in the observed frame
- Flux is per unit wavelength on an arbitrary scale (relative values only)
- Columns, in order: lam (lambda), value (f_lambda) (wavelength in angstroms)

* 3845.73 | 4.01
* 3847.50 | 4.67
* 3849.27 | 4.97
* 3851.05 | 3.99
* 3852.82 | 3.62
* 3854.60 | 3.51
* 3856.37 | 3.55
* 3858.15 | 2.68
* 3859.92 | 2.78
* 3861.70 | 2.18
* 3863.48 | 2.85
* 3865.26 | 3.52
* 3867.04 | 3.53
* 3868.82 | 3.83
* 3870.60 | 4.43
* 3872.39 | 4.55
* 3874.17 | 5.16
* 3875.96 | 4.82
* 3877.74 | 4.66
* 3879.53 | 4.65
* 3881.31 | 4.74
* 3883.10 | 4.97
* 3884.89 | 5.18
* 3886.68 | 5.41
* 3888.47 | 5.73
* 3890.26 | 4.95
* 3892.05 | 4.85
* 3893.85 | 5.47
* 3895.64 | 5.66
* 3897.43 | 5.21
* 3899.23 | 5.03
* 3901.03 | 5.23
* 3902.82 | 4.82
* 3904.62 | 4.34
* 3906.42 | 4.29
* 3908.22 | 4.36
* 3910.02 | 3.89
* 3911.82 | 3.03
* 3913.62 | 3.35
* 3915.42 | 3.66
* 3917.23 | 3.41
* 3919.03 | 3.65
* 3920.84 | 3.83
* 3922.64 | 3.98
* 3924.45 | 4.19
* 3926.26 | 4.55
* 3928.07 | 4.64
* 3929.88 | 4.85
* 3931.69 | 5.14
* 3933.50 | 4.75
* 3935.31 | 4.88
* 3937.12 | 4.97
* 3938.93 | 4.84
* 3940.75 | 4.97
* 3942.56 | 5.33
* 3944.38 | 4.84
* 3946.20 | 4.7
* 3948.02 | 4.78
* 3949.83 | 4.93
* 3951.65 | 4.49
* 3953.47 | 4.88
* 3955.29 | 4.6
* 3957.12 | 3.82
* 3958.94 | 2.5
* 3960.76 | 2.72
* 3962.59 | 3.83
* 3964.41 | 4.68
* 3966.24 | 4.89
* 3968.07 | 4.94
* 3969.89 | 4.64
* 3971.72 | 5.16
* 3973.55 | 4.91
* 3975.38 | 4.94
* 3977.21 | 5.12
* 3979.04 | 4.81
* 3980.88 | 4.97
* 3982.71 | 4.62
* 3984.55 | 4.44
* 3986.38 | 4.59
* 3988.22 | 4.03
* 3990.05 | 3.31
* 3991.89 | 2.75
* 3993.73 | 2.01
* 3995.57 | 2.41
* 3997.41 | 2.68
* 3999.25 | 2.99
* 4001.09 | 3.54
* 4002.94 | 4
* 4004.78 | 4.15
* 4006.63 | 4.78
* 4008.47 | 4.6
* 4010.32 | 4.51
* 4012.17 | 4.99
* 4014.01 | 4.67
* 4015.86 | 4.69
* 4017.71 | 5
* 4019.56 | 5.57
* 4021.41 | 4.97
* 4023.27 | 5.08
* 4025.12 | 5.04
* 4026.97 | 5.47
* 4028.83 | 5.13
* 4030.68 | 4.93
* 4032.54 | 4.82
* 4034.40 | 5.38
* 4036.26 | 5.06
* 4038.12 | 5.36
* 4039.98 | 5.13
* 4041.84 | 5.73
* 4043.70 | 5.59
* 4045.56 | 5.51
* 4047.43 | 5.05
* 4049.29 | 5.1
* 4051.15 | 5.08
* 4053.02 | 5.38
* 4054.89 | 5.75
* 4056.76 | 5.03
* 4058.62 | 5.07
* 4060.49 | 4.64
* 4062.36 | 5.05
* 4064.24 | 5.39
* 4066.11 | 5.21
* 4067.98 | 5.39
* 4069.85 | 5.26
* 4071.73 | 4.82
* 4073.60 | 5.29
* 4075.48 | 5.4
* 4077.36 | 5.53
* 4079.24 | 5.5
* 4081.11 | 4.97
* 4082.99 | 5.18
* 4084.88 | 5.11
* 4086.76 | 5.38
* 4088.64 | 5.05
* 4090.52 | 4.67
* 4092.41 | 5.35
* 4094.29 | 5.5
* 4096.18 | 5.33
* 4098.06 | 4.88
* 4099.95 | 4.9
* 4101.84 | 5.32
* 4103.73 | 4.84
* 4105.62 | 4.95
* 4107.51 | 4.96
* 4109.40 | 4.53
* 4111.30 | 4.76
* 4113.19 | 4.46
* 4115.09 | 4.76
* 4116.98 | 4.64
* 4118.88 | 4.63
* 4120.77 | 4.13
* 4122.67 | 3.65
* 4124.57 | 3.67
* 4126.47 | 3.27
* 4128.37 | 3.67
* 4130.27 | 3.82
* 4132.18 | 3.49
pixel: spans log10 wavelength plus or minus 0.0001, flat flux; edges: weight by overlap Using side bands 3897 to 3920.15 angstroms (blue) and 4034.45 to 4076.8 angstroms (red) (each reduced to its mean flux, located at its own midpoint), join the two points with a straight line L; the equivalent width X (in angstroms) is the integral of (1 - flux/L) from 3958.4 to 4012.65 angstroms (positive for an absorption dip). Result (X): 7.2 angstroms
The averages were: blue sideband 4.15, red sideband 5.25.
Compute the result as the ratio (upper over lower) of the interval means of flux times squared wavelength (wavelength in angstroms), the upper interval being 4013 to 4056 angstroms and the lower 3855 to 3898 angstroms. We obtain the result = 1.28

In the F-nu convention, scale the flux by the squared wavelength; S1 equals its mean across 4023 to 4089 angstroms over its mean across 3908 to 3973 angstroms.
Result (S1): 1.27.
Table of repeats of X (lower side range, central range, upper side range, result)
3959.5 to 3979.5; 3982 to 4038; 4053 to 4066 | 5.7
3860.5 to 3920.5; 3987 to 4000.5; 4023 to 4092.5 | 5.4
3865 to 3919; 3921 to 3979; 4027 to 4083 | 2.5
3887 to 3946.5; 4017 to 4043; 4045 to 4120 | -1.4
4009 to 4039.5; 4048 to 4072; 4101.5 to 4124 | -1.6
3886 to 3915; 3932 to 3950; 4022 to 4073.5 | -0.2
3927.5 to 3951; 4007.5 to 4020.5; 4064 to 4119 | 0.3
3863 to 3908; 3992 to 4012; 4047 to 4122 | 5.4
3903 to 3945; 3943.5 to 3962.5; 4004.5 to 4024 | 1.2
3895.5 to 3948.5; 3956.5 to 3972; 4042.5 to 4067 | 2.1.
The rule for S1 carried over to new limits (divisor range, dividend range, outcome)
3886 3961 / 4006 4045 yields 1.18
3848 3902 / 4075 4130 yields 1.21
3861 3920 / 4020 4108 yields 1.28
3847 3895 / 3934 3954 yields 1.18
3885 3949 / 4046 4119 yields 1.19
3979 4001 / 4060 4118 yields 1.49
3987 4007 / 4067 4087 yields 1.65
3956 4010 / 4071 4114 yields 1.33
